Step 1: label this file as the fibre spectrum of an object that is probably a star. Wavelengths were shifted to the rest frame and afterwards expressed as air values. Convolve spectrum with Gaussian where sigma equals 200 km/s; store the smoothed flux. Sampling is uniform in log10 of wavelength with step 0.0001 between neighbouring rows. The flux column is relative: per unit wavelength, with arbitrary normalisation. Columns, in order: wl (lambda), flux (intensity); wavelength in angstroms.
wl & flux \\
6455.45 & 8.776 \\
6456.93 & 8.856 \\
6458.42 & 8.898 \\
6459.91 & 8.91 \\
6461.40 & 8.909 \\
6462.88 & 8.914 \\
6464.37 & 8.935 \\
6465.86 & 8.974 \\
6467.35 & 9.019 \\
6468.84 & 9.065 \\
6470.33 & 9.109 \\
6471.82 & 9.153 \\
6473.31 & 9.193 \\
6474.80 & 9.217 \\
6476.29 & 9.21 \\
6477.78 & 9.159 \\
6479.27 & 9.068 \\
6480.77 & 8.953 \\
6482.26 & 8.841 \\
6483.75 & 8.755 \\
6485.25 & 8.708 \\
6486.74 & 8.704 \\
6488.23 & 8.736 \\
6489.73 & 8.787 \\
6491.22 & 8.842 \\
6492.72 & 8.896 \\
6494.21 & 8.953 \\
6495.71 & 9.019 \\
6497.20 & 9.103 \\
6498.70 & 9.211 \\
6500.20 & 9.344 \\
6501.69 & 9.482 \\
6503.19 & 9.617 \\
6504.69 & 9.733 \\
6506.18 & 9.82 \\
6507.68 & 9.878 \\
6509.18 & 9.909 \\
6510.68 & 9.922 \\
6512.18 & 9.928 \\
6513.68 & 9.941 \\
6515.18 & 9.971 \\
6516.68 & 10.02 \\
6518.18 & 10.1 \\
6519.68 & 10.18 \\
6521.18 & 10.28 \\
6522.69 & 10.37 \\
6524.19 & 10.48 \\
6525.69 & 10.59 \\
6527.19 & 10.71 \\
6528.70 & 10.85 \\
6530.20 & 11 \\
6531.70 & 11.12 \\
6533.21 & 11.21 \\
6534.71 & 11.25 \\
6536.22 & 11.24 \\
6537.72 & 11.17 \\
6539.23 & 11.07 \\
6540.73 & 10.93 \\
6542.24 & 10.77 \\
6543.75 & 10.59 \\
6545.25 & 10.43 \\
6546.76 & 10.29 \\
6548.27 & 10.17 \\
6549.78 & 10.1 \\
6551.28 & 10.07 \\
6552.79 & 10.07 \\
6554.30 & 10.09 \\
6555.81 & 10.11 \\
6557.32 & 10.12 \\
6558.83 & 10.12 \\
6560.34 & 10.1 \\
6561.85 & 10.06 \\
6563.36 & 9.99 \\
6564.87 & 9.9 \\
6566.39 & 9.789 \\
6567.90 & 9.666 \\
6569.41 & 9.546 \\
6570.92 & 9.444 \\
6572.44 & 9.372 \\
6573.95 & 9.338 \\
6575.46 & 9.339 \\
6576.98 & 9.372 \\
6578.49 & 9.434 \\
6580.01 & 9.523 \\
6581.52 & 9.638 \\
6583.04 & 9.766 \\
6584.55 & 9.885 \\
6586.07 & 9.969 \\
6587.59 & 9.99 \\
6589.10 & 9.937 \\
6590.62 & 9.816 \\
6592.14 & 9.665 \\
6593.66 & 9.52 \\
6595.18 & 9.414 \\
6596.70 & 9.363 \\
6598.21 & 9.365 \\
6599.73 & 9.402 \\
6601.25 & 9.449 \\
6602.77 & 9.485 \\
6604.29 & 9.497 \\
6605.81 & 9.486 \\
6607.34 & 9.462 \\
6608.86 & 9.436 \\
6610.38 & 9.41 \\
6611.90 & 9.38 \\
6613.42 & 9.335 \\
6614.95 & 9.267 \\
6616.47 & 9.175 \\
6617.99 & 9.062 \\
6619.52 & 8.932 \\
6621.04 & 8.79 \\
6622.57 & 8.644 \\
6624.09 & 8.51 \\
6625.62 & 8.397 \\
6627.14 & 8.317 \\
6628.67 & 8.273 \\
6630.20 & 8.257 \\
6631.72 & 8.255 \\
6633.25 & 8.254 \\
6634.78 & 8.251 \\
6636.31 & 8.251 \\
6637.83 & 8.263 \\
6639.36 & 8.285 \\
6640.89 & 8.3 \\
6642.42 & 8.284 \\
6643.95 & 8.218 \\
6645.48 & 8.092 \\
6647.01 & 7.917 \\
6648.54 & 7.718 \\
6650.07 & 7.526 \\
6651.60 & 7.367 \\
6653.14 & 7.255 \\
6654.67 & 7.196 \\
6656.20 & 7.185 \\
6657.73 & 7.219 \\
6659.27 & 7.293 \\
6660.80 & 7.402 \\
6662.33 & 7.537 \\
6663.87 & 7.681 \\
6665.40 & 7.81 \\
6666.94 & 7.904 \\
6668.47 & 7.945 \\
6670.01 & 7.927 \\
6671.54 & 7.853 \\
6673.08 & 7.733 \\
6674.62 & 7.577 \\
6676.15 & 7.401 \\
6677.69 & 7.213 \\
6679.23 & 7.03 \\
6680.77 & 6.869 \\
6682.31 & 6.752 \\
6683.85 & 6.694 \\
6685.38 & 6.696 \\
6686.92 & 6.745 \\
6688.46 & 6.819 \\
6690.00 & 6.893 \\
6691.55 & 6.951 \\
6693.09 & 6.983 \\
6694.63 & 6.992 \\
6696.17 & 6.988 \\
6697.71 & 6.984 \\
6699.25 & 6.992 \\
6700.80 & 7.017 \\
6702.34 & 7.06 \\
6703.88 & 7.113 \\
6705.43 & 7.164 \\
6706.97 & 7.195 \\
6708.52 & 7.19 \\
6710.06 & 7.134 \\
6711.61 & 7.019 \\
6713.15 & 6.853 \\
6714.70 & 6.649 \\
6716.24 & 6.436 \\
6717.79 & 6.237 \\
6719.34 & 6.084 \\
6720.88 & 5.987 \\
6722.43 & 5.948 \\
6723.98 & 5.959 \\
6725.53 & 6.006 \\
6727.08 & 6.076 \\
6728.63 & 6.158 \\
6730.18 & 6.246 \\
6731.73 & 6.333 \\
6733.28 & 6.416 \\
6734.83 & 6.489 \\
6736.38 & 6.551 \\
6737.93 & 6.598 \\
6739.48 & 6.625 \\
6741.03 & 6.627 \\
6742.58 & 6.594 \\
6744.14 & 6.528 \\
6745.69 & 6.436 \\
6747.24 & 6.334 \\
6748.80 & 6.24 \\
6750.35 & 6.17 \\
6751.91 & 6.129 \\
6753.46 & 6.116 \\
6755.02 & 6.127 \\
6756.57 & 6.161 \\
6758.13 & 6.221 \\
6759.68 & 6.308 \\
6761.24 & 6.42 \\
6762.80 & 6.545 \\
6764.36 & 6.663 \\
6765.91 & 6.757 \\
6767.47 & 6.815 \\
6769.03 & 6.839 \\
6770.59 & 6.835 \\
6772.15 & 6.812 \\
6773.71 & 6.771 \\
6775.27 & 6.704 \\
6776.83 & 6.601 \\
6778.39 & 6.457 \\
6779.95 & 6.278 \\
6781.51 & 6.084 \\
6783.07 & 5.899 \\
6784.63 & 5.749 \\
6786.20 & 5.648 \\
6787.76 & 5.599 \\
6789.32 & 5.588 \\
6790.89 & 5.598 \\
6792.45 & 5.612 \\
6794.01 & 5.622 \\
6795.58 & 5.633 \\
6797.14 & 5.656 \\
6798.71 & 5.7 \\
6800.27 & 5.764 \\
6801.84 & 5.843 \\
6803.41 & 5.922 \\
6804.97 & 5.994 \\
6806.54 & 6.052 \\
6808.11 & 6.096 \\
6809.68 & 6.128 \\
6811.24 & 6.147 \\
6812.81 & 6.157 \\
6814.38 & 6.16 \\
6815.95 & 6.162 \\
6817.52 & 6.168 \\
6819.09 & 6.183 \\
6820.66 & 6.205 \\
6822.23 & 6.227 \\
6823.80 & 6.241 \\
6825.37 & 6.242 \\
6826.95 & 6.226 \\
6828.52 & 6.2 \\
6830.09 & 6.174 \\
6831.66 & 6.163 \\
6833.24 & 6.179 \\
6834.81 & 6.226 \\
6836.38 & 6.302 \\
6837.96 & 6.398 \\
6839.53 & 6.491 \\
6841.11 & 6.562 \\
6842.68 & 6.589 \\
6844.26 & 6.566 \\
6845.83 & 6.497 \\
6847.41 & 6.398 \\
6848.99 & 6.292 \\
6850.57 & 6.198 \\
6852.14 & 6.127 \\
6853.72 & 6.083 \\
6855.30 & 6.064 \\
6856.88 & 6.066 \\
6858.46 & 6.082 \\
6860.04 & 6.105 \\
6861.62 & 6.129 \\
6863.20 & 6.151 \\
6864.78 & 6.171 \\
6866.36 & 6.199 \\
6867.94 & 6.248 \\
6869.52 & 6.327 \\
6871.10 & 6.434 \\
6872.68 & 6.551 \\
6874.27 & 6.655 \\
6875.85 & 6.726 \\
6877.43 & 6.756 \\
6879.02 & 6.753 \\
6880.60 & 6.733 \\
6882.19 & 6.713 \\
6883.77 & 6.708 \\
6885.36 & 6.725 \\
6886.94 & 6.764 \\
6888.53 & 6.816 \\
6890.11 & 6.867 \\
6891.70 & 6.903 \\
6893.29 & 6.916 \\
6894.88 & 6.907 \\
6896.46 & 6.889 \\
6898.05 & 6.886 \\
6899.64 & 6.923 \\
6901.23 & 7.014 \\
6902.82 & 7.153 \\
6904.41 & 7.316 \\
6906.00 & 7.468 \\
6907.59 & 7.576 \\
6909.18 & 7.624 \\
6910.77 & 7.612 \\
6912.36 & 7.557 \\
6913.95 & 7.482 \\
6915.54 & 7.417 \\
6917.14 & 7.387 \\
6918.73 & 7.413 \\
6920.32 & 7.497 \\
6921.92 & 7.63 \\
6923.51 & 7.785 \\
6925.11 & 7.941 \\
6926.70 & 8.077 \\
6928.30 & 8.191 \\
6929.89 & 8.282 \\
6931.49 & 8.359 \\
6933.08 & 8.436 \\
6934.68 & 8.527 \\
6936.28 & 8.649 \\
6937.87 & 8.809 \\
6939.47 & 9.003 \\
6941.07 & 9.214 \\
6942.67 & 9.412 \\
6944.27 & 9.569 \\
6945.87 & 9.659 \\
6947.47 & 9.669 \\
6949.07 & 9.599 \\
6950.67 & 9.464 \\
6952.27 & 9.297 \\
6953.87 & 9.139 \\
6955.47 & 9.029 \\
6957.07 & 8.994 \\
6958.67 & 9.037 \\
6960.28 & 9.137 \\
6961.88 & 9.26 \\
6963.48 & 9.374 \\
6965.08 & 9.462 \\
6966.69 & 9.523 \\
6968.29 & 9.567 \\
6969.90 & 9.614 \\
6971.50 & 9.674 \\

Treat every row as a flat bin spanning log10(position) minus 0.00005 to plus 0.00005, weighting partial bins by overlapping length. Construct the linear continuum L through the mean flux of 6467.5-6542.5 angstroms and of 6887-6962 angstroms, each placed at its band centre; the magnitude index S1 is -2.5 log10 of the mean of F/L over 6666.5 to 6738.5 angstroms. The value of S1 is 0.297 mag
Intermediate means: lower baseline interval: 9.78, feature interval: 6.84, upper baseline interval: 8.1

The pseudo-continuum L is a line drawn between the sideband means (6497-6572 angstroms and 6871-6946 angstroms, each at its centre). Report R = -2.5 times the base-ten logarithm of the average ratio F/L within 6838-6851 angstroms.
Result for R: 0.23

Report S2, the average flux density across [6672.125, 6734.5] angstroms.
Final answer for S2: 6.76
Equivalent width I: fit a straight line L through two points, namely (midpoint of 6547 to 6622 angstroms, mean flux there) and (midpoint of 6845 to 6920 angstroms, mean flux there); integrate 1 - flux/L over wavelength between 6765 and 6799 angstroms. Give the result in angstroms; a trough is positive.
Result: 6.9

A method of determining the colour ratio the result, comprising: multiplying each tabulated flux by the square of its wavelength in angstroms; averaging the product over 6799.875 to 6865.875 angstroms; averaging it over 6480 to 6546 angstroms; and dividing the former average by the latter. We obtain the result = 0.69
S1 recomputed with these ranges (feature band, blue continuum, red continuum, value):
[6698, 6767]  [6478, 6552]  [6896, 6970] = 0.37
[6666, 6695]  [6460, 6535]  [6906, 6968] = 0.26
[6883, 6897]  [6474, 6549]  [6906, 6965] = 0.26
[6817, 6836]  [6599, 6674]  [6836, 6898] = 0.10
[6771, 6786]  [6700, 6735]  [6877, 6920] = 0.06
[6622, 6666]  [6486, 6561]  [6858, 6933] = 0.15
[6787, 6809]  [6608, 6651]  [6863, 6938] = 0.32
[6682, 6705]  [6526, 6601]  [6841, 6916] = 0.25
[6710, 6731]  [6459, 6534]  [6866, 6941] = 0.30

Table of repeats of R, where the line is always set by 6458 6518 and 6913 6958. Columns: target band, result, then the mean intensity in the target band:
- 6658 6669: 0.18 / 7.63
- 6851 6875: 0.36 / 6.23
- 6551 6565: -0.11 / 10.1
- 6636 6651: 0.12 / 8.08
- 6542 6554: -0.13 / 10.3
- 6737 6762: 0.36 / 6.35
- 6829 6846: 0.34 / 6.37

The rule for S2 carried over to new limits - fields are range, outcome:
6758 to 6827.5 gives 6.16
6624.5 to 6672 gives 7.89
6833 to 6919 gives 6.69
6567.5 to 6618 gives 9.51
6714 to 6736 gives 6.22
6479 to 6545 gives 9.92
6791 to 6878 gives 6.18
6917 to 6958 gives 8.68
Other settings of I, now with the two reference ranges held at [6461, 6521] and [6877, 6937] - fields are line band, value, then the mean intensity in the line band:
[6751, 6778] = 5.1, 6.52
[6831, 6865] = 6.2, 6.27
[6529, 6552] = -4.3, 10.8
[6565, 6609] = -3.6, 9.57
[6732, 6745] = 2.6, 6.55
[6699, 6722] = 4.2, 6.79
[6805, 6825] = 4.2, 6.16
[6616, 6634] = 0.2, 8.56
